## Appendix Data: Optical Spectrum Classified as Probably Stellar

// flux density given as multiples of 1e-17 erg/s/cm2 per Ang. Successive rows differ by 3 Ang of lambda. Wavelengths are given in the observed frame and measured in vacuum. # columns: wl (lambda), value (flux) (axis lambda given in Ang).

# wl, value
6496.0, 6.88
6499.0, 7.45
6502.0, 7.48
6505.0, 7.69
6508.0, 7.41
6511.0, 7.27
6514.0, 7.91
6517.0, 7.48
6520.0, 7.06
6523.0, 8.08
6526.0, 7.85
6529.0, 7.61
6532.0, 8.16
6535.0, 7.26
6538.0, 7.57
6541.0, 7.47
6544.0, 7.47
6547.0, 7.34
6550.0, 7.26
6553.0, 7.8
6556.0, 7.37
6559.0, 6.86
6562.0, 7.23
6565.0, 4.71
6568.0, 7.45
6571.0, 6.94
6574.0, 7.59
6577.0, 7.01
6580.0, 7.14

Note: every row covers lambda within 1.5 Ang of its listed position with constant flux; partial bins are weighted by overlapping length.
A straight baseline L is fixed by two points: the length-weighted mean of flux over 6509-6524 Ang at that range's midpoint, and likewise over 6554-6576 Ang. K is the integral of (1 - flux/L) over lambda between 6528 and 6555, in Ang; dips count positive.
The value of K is -1.3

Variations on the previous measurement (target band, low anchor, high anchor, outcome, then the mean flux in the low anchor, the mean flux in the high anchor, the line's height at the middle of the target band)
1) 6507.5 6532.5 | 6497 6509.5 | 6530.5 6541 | -0.2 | 7.48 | 7.64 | 7.56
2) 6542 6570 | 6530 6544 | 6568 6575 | 1.4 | 7.6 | 7.28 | 7.42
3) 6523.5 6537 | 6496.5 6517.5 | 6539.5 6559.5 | -0.5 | 7.5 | 7.39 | 7.44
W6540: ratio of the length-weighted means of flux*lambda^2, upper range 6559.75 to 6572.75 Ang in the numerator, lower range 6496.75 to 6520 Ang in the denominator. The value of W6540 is 0.90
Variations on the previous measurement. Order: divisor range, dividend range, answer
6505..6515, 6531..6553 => 1.01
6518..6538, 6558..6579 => 0.90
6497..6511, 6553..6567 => 0.91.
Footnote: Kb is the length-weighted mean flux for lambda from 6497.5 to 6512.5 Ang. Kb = 7.46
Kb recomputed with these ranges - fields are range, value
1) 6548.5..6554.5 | 7.53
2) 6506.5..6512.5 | 7.34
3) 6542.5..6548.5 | 7.41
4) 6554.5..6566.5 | 6.54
